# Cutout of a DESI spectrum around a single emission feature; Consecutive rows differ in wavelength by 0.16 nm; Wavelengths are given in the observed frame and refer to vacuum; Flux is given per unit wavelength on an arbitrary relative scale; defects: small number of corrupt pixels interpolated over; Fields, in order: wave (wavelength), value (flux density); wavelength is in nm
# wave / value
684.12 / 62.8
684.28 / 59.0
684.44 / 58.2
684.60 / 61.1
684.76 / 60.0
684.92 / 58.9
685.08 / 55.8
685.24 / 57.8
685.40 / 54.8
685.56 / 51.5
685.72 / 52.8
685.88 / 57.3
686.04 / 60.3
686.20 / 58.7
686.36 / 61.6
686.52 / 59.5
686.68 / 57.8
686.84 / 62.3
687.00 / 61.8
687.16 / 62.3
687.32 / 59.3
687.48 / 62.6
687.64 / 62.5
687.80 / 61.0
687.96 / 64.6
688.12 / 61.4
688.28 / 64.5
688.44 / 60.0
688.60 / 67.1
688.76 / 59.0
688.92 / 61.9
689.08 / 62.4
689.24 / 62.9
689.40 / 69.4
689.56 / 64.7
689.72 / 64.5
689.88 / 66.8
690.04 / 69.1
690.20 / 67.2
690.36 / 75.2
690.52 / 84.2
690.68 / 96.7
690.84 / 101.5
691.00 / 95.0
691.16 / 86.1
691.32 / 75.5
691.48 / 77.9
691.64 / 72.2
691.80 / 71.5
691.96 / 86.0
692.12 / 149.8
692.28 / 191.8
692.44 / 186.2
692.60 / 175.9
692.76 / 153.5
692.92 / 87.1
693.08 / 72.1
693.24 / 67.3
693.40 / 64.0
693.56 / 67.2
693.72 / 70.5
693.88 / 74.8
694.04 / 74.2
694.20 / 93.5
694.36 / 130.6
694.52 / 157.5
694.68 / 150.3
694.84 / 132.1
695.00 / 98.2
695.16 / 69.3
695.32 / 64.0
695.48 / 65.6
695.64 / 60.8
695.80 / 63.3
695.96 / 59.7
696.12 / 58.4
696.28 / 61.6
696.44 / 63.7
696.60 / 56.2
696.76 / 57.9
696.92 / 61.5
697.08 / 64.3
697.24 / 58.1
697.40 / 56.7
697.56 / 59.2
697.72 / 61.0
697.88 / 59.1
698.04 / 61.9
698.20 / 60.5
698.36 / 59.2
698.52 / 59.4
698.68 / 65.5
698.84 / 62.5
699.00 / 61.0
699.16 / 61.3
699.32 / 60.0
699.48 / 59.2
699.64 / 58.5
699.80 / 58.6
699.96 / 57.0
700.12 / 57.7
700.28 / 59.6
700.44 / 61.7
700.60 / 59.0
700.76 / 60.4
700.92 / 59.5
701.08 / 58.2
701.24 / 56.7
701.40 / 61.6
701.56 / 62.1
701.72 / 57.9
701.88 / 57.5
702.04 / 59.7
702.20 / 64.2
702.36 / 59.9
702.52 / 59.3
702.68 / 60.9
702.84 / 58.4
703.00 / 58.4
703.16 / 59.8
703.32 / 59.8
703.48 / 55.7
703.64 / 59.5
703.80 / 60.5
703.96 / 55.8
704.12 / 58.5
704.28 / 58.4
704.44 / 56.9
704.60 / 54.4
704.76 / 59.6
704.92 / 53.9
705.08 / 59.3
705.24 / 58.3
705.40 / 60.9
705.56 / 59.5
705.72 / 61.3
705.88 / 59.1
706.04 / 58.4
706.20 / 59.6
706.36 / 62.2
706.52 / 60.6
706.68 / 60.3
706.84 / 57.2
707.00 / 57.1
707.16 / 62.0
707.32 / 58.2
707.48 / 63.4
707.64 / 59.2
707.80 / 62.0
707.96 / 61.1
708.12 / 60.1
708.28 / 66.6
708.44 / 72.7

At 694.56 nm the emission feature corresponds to [N II]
